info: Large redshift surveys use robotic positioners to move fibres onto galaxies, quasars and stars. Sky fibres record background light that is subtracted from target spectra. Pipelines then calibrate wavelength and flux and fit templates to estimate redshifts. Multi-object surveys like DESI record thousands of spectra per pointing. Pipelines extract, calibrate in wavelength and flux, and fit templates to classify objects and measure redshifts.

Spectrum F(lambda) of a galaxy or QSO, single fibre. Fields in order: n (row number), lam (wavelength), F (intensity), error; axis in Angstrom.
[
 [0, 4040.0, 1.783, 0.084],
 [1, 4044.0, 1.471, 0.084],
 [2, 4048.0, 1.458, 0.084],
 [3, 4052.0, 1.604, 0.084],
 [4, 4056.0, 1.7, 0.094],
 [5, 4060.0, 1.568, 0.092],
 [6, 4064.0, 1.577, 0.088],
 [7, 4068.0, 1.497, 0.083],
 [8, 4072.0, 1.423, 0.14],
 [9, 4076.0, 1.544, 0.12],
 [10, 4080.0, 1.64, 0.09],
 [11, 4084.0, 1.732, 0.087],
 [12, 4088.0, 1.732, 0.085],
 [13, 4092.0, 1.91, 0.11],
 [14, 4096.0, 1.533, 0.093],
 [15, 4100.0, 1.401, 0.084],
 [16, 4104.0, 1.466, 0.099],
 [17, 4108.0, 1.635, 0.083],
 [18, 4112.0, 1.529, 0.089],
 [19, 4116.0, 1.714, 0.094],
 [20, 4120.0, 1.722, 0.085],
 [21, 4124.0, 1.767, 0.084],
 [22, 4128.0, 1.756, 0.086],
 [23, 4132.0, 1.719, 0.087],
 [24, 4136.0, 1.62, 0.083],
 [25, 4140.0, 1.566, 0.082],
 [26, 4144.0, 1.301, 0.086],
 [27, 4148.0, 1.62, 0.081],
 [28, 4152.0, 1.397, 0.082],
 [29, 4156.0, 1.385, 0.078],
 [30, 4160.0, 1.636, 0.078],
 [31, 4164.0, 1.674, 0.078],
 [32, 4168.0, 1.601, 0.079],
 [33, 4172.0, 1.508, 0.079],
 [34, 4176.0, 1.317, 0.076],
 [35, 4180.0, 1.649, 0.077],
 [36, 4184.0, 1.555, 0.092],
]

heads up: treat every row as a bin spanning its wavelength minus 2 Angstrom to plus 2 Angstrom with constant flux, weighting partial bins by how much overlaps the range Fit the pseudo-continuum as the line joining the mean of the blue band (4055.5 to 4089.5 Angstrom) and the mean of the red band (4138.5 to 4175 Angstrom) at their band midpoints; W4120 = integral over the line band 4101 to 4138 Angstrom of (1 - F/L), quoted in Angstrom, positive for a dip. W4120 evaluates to -2.4 Angstrom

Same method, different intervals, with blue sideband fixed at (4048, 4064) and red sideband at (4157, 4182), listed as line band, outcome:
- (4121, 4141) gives -1.56 Angstrom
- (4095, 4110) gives 0.70 Angstrom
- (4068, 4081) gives 0.56 Angstrom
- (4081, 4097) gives -1.49 Angstrom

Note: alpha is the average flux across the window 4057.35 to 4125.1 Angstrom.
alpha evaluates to 1.61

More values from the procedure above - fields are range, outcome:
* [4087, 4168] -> 1.6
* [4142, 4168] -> 1.51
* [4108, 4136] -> 1.69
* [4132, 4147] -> 1.53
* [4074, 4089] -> 1.66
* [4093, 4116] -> 1.55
